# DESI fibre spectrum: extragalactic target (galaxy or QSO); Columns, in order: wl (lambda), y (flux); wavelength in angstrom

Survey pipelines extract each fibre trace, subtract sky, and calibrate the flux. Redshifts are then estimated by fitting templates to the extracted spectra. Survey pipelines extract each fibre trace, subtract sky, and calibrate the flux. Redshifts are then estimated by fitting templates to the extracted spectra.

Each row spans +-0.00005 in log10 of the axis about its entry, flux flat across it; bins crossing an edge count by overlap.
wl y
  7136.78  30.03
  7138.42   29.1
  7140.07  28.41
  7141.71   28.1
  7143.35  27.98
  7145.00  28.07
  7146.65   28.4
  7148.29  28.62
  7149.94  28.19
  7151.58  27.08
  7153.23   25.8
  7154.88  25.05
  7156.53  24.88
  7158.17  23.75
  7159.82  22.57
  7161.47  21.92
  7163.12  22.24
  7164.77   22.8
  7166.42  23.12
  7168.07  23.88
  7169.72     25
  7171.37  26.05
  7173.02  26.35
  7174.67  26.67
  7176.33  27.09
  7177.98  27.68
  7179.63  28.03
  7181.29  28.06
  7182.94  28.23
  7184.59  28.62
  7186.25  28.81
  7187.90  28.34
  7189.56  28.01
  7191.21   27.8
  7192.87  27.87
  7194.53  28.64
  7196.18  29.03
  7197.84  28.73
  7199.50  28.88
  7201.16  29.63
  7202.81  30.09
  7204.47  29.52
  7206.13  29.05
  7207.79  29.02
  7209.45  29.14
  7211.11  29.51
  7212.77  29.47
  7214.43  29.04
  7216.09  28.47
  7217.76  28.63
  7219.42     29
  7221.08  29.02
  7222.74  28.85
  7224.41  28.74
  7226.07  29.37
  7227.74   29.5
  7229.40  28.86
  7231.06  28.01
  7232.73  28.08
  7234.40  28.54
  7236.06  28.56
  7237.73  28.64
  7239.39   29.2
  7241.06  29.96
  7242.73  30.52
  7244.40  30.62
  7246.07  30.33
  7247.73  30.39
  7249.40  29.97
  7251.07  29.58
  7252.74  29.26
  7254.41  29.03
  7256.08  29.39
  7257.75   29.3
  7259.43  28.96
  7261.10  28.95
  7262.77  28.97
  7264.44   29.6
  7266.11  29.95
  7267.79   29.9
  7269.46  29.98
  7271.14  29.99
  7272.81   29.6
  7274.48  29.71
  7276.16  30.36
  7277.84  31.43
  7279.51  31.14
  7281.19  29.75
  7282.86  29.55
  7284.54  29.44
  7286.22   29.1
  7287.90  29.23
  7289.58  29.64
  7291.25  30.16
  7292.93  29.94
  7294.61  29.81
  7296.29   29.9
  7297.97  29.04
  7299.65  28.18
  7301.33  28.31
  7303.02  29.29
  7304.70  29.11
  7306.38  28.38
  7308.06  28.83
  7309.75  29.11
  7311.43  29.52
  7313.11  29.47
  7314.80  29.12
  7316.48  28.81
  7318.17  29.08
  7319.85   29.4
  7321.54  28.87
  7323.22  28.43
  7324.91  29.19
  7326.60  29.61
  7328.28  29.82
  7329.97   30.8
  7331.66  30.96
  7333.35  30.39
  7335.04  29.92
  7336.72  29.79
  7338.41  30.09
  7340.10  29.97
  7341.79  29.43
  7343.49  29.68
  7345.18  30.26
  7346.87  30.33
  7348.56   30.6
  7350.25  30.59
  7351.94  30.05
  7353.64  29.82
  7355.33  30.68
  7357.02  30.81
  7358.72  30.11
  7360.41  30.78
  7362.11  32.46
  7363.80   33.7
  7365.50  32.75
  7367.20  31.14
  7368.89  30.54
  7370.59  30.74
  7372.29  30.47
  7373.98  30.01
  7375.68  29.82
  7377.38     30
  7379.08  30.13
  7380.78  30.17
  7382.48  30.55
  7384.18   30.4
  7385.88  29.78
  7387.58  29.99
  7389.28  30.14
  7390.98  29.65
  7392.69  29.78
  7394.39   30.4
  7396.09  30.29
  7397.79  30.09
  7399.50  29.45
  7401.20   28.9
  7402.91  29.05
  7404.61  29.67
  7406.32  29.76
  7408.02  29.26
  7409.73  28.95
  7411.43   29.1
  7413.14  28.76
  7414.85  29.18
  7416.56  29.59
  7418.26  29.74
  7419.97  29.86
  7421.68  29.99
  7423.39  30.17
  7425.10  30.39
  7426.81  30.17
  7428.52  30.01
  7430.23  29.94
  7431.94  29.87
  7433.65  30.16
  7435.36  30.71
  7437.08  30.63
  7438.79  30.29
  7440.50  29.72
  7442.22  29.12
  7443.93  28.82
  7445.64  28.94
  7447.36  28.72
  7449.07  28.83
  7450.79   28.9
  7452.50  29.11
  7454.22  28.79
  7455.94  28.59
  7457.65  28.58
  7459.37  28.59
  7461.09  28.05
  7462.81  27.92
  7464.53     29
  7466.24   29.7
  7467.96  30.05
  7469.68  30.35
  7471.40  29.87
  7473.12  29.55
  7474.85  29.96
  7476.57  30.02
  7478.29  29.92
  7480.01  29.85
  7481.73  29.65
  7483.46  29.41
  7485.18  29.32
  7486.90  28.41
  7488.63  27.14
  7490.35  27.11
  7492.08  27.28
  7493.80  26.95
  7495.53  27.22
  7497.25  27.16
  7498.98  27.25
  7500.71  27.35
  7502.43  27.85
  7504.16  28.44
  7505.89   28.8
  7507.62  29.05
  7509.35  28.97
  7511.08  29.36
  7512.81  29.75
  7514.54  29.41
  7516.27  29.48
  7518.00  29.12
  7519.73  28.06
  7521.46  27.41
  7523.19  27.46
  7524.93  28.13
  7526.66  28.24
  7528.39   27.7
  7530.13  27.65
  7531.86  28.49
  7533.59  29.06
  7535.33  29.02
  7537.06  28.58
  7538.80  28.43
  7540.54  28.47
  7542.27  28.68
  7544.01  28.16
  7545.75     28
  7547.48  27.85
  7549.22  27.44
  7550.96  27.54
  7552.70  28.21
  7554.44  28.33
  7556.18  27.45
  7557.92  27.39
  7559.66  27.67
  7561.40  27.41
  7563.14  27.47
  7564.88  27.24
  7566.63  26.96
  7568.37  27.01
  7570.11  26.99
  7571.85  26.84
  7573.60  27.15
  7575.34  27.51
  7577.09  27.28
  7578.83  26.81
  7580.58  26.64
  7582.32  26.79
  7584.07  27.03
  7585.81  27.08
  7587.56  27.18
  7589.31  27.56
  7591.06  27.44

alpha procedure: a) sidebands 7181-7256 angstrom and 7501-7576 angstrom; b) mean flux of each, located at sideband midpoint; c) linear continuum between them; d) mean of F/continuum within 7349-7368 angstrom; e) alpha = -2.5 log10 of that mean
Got -0.09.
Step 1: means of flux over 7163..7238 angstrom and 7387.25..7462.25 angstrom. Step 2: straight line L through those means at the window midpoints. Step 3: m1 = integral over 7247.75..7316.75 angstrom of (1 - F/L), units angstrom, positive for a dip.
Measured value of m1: -2.3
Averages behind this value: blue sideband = 28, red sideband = 29.5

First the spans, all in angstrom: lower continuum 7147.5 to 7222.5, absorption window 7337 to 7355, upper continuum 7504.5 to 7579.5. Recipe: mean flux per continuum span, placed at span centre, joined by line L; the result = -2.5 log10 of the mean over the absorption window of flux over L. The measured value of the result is -0.092 mag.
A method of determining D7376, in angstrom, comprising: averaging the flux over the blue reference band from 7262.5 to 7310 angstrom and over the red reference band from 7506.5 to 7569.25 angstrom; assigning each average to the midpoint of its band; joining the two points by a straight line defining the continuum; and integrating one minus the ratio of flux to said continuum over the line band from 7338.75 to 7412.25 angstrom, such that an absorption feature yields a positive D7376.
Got -2.92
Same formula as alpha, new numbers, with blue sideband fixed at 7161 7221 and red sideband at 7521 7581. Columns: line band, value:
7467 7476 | -0.08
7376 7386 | -0.09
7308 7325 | -0.05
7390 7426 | -0.07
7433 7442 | -0.09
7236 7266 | -0.07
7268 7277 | -0.09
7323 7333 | -0.08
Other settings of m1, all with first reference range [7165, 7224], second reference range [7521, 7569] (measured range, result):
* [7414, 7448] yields -2.25 angstrom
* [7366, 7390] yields -2.00 angstrom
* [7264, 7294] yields -2.04 angstrom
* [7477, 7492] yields -0.46 angstrom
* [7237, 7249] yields -0.83 angstrom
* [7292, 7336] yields -2.13 angstrom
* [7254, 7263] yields -0.35 angstrom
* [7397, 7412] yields -0.75 angstrom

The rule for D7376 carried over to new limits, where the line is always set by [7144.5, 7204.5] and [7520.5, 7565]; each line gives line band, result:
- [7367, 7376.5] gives -1.0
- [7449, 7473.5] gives -1.2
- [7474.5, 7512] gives -0.8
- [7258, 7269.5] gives -1.0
